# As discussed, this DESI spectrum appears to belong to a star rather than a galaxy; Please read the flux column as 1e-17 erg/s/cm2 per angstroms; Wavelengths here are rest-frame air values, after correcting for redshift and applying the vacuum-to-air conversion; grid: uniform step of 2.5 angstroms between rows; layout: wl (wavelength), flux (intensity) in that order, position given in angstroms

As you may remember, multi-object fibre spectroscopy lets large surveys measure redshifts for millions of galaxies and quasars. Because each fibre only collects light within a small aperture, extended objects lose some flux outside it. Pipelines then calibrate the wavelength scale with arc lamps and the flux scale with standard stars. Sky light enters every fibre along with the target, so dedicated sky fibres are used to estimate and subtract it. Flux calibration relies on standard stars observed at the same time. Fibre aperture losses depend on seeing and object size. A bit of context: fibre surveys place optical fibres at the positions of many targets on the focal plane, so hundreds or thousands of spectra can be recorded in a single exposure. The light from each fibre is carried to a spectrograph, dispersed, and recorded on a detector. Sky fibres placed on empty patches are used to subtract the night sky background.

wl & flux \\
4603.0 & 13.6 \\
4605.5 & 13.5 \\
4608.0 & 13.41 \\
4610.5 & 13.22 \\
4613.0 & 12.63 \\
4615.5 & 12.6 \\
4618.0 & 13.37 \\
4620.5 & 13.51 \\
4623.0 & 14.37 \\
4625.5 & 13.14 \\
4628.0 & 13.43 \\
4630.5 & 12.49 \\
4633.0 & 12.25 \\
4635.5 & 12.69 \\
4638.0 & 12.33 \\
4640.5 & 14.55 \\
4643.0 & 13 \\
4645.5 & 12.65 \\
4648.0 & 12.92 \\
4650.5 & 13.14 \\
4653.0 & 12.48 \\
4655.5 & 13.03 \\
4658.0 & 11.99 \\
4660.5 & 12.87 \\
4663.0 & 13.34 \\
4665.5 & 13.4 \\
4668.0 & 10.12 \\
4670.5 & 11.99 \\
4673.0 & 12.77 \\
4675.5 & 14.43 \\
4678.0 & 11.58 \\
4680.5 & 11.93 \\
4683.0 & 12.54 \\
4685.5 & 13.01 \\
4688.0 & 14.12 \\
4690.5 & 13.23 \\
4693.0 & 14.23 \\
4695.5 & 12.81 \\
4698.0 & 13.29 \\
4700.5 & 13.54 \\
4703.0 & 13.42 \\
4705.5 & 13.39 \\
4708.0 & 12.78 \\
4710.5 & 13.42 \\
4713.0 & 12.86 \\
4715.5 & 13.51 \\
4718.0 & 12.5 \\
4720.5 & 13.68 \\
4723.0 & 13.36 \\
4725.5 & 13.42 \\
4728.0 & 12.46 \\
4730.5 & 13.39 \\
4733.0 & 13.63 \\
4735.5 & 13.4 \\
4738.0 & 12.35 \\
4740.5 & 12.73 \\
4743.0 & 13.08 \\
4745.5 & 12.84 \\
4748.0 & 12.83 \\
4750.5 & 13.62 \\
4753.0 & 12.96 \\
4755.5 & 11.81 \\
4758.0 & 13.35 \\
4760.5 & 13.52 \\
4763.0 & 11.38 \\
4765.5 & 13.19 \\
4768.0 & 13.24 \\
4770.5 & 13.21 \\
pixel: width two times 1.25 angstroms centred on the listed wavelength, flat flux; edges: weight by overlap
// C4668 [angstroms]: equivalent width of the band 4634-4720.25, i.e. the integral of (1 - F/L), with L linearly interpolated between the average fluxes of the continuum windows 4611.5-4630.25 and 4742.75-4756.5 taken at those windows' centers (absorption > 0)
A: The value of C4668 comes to 0.9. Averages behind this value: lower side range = 13.2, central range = 12.9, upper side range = 12.9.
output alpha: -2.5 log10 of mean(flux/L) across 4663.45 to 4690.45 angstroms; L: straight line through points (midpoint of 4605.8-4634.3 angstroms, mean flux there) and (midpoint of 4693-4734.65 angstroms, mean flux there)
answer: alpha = 0.05 mag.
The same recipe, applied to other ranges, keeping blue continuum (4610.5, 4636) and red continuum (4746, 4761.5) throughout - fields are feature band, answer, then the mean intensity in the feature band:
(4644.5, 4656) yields 0.02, 12.8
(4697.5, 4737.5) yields -0.02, 13.2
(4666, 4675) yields 0.09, 12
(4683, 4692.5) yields -0.03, 13.4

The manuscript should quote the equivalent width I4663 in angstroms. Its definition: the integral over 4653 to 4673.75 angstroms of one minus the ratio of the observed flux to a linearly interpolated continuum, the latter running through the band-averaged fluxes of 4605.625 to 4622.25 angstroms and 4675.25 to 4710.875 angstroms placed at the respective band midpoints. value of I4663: 1.14 angstroms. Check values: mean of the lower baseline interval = 13.2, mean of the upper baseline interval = 13.1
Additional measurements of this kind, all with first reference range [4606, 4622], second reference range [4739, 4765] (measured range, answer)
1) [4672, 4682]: 0.3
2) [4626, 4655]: 0.4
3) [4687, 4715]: -0.9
